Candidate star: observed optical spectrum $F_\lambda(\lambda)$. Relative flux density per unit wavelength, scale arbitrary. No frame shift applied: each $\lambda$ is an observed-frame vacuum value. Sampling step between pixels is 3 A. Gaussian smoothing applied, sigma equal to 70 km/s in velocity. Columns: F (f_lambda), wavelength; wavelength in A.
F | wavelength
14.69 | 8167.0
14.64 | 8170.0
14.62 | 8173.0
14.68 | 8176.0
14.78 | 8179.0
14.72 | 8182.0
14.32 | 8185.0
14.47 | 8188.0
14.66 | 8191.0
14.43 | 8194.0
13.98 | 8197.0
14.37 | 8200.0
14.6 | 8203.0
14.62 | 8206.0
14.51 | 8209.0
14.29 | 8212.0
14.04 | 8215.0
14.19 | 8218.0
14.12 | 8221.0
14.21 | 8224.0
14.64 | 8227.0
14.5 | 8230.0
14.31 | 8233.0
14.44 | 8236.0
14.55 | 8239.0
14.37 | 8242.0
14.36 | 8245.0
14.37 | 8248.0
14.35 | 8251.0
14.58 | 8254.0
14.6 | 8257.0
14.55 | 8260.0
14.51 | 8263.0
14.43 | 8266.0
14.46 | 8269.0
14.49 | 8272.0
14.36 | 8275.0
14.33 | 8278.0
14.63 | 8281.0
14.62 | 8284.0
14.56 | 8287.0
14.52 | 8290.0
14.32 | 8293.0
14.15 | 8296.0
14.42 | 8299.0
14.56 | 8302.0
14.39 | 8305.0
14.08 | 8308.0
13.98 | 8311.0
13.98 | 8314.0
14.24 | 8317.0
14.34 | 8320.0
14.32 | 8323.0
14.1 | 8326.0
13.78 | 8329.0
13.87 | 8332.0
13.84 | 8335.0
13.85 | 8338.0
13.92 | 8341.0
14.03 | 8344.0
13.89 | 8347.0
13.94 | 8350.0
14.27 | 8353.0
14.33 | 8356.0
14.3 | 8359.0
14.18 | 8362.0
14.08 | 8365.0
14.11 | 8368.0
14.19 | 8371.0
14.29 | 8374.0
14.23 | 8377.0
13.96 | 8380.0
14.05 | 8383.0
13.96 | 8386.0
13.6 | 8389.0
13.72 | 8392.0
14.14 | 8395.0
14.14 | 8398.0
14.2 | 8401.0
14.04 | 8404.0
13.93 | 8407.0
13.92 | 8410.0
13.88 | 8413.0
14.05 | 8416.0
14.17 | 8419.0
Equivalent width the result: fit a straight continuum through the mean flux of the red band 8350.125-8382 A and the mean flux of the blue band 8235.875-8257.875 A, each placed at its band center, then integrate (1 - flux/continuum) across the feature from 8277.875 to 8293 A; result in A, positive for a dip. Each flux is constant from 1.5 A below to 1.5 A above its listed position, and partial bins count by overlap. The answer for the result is -0.2 A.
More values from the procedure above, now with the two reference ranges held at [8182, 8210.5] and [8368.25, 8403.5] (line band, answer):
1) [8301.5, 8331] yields 0.08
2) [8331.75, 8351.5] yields 0.33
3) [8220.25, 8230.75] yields 0.01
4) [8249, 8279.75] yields -0.34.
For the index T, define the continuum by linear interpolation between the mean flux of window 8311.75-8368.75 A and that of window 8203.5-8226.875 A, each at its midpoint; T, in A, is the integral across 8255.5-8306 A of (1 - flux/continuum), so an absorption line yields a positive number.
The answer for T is -1.0 A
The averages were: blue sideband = 14.3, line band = 14.5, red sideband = 14.1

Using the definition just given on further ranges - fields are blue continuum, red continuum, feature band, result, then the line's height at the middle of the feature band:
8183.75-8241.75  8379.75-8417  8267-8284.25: -0.28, 14.2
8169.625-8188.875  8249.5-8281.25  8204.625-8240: 0.43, 14.5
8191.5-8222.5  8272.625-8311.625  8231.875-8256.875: -0.13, 14.4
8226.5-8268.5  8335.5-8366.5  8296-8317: 0.02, 14.2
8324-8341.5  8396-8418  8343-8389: -0.48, 14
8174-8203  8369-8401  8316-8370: 0.22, 14.1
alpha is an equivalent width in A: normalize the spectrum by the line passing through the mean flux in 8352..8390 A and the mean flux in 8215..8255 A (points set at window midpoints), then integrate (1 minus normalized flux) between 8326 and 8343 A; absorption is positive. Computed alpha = 0.4 A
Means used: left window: 14.4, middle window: 13.9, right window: 14.1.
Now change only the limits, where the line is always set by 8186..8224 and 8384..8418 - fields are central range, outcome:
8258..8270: -0.2 A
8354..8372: -0.2 A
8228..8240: -0.1 A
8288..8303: -0.2 A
